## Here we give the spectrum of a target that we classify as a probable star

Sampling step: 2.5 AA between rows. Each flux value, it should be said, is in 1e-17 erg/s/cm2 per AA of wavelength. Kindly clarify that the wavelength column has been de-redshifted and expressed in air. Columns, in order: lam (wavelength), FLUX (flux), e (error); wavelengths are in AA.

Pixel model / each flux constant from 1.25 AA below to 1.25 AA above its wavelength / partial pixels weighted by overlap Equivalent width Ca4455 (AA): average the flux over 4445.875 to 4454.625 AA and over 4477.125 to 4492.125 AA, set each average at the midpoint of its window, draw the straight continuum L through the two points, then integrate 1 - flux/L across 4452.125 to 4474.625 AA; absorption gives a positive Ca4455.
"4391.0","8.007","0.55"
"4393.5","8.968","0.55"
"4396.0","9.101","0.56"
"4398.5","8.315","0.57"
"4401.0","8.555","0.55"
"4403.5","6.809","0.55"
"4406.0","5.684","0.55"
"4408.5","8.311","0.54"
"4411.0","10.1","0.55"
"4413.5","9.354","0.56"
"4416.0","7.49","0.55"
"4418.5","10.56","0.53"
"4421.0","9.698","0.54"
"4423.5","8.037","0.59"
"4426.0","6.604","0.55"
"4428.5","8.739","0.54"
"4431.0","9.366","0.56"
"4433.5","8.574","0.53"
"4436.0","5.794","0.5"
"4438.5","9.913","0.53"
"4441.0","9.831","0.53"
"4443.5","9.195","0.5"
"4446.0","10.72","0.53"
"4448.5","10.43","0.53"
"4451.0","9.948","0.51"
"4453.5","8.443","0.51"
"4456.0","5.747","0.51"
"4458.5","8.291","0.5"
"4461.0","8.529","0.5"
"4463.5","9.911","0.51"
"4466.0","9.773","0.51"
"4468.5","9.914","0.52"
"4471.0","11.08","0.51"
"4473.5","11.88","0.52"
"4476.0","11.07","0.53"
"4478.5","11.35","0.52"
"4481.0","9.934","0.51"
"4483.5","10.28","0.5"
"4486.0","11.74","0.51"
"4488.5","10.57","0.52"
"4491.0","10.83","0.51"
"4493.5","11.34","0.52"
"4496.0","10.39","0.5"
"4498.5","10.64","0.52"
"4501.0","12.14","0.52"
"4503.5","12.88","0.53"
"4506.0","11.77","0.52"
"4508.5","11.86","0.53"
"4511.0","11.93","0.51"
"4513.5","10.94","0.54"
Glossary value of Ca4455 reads 2.04 AA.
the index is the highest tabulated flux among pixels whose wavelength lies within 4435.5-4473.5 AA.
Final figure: 11.88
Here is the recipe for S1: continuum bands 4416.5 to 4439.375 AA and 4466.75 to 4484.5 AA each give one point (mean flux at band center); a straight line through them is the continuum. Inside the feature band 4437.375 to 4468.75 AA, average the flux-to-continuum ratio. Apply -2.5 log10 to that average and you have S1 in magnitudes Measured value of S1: 0.048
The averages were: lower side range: 8.53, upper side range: 10.8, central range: 9.26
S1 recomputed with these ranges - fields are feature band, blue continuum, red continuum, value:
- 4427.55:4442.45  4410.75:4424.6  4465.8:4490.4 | 0.11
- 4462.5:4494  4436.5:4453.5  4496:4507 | 0.01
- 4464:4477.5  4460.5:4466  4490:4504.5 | -0.09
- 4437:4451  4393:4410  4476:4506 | -0.05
